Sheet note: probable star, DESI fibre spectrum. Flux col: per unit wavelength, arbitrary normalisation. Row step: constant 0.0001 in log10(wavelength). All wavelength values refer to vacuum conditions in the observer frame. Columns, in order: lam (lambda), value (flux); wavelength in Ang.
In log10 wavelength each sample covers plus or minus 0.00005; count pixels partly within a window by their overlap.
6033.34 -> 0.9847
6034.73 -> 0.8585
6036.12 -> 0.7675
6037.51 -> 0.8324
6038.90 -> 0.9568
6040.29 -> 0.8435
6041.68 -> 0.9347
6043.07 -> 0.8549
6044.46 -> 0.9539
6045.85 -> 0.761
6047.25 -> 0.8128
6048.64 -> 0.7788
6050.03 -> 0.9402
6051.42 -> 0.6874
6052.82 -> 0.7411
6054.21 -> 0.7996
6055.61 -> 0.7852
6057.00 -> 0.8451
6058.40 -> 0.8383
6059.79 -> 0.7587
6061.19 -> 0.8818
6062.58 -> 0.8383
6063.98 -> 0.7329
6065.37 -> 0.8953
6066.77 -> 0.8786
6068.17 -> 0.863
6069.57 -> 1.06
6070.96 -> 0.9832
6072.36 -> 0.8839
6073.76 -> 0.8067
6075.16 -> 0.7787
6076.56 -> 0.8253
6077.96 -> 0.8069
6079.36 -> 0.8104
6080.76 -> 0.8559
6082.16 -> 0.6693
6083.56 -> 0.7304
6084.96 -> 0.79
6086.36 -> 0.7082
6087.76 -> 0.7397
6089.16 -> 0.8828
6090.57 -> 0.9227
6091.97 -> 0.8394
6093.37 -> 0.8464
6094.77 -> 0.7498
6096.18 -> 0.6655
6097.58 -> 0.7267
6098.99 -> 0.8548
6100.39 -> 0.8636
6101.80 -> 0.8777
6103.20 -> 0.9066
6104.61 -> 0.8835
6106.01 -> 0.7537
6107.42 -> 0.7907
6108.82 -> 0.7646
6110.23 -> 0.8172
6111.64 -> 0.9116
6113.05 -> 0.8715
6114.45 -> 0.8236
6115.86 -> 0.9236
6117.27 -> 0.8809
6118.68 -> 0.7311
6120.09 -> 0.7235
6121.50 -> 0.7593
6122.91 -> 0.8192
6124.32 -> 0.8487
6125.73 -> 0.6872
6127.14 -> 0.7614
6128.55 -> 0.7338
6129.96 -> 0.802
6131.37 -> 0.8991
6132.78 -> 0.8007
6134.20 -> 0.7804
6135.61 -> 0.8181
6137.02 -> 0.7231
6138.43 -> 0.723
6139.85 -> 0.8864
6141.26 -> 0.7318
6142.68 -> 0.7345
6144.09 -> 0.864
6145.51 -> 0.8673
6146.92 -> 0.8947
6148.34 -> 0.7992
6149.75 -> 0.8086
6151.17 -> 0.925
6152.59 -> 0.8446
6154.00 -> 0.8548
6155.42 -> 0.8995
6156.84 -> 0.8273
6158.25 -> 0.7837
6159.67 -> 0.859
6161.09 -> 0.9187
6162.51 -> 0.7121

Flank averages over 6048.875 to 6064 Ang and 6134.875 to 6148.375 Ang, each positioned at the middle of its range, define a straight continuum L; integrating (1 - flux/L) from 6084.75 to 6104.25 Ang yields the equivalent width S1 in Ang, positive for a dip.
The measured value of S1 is -0.2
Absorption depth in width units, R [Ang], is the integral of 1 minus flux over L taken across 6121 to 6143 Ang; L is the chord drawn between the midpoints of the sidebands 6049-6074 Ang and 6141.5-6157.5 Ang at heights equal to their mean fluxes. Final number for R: 1.6 Ang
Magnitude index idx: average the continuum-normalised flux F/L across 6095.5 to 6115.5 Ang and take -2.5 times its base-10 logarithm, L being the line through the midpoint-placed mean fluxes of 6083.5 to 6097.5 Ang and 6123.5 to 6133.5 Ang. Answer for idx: -0.05 mag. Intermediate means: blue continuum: 0.788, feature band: 0.824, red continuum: 0.791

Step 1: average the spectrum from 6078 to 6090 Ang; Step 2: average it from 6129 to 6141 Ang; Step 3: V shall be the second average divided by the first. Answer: 1.03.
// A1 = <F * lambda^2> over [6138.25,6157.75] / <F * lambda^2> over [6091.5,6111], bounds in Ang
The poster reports 1.05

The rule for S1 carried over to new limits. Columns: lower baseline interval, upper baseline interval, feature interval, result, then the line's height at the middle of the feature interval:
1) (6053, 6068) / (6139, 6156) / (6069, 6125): 0.6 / 0.831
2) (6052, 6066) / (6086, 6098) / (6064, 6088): -0.8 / 0.8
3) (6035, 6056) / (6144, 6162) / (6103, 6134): 1.3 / 0.848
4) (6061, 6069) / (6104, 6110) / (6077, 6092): 0.6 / 0.826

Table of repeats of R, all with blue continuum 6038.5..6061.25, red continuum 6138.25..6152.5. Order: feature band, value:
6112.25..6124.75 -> 0.1 Ang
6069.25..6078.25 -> -0.5 Ang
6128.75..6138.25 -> 0.4 Ang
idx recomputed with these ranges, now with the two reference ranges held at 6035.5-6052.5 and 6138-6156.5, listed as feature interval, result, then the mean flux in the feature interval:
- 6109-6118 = -0.03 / 0.864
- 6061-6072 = -0.07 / 0.892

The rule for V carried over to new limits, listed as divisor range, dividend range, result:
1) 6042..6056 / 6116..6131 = 0.96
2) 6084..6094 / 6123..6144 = 0.96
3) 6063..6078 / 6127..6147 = 0.92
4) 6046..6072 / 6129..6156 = 0.98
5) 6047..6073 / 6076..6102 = 0.94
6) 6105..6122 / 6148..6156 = 1.05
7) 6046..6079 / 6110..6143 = 0.96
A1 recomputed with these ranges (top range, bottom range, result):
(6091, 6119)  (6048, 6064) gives 1.04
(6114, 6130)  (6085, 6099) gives 1.01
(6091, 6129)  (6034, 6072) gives 0.97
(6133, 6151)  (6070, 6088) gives 1.02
